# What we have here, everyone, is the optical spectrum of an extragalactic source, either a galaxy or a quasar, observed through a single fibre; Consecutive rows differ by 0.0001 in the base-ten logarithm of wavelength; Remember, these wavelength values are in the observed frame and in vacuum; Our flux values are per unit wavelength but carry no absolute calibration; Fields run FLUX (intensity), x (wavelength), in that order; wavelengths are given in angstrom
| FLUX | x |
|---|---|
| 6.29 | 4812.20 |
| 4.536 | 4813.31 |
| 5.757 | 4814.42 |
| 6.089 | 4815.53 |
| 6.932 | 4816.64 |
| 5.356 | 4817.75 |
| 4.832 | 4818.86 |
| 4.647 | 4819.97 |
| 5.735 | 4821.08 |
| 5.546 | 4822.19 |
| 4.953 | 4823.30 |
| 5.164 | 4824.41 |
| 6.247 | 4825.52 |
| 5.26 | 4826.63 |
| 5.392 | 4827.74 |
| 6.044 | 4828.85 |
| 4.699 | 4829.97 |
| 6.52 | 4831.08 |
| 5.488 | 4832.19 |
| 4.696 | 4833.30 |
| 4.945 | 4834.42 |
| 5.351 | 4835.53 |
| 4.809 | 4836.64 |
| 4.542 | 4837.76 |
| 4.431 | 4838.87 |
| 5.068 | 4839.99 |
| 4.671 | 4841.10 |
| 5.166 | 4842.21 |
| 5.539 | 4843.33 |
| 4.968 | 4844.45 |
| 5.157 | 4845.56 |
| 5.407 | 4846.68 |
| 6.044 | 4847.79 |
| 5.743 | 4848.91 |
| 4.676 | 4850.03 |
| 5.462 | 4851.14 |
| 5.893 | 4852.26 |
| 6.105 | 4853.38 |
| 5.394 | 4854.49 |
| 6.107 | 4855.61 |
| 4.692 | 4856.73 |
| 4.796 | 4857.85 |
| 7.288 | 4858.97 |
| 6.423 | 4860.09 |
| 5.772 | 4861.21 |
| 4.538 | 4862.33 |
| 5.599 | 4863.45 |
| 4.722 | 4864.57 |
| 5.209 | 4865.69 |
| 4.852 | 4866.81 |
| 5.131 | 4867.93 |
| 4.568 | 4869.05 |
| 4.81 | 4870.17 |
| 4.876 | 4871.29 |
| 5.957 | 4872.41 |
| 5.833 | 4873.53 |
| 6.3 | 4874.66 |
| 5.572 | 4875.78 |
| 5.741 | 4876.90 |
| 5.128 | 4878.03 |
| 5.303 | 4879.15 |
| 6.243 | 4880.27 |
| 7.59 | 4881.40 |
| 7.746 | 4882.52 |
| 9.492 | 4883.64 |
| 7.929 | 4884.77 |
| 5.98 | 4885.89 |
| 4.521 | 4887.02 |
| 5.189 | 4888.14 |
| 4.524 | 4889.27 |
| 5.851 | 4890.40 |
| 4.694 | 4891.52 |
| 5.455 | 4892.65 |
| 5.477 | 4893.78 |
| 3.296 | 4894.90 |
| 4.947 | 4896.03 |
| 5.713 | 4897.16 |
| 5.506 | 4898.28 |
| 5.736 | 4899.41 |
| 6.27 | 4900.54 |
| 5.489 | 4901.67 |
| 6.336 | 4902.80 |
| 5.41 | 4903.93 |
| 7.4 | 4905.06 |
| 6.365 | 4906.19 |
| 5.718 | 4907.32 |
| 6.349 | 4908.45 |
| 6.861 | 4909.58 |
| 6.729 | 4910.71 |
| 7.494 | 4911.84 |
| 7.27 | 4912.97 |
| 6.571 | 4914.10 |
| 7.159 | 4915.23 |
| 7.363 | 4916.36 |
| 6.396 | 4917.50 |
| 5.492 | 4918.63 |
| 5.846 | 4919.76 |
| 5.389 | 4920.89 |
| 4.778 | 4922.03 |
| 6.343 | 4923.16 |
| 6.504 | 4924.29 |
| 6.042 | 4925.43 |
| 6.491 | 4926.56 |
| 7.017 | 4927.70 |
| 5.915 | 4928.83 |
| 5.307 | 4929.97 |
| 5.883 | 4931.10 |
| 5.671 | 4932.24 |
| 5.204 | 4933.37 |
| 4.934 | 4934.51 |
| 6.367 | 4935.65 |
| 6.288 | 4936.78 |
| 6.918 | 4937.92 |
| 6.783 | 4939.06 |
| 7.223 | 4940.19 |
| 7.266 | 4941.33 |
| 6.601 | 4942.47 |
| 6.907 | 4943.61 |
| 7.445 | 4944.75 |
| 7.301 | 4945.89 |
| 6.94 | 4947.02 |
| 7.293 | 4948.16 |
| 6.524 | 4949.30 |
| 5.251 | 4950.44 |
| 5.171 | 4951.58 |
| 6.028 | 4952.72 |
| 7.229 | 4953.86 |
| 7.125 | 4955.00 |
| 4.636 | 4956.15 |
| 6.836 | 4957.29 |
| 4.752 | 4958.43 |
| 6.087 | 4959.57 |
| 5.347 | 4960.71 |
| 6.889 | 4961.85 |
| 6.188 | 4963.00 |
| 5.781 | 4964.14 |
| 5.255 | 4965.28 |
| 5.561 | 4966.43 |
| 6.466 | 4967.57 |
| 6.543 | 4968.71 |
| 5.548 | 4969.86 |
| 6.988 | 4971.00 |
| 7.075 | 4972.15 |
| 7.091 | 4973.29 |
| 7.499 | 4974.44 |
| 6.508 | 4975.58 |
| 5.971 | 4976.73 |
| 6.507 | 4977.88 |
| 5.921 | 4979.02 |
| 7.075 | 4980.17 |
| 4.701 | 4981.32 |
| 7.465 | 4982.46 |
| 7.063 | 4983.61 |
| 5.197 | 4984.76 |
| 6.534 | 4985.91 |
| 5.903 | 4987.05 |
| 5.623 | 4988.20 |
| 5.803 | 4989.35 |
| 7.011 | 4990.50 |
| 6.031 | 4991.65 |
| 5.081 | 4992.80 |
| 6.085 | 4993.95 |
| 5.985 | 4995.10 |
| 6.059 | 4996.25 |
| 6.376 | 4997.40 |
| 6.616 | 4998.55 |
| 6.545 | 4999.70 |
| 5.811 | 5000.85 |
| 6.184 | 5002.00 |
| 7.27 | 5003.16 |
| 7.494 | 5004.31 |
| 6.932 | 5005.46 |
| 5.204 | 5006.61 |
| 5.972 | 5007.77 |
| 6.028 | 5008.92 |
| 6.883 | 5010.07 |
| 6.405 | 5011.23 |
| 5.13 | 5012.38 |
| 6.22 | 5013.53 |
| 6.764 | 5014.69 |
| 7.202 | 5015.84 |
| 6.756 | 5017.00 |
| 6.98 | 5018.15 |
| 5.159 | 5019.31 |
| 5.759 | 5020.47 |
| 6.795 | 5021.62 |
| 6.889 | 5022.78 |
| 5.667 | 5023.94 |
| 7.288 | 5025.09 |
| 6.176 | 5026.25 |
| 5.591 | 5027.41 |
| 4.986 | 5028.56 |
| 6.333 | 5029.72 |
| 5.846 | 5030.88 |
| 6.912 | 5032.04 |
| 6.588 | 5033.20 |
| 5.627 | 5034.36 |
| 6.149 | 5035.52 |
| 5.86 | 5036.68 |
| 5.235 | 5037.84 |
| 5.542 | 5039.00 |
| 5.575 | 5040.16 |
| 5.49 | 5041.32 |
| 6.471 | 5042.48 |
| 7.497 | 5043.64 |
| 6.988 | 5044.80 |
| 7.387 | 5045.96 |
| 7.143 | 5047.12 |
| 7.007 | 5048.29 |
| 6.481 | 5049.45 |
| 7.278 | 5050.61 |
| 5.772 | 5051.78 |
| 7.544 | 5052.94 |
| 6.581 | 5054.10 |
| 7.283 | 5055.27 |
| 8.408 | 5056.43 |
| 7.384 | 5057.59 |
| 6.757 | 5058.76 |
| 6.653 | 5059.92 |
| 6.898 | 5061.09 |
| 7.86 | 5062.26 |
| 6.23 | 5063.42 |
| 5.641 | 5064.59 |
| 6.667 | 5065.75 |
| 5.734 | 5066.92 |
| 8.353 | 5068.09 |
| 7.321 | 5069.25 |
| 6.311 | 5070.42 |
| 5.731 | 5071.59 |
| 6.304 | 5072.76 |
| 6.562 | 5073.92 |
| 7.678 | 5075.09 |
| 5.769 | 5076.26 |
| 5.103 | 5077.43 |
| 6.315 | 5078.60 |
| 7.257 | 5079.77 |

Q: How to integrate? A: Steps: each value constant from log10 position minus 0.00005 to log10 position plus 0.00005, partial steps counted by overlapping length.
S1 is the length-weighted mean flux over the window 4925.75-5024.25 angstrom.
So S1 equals 6.29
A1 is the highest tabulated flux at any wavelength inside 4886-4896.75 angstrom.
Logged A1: 5.851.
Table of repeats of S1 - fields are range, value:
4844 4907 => 5.67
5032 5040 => 5.9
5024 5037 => 6.11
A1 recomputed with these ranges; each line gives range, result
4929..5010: 7.499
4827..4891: 9.492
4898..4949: 7.494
